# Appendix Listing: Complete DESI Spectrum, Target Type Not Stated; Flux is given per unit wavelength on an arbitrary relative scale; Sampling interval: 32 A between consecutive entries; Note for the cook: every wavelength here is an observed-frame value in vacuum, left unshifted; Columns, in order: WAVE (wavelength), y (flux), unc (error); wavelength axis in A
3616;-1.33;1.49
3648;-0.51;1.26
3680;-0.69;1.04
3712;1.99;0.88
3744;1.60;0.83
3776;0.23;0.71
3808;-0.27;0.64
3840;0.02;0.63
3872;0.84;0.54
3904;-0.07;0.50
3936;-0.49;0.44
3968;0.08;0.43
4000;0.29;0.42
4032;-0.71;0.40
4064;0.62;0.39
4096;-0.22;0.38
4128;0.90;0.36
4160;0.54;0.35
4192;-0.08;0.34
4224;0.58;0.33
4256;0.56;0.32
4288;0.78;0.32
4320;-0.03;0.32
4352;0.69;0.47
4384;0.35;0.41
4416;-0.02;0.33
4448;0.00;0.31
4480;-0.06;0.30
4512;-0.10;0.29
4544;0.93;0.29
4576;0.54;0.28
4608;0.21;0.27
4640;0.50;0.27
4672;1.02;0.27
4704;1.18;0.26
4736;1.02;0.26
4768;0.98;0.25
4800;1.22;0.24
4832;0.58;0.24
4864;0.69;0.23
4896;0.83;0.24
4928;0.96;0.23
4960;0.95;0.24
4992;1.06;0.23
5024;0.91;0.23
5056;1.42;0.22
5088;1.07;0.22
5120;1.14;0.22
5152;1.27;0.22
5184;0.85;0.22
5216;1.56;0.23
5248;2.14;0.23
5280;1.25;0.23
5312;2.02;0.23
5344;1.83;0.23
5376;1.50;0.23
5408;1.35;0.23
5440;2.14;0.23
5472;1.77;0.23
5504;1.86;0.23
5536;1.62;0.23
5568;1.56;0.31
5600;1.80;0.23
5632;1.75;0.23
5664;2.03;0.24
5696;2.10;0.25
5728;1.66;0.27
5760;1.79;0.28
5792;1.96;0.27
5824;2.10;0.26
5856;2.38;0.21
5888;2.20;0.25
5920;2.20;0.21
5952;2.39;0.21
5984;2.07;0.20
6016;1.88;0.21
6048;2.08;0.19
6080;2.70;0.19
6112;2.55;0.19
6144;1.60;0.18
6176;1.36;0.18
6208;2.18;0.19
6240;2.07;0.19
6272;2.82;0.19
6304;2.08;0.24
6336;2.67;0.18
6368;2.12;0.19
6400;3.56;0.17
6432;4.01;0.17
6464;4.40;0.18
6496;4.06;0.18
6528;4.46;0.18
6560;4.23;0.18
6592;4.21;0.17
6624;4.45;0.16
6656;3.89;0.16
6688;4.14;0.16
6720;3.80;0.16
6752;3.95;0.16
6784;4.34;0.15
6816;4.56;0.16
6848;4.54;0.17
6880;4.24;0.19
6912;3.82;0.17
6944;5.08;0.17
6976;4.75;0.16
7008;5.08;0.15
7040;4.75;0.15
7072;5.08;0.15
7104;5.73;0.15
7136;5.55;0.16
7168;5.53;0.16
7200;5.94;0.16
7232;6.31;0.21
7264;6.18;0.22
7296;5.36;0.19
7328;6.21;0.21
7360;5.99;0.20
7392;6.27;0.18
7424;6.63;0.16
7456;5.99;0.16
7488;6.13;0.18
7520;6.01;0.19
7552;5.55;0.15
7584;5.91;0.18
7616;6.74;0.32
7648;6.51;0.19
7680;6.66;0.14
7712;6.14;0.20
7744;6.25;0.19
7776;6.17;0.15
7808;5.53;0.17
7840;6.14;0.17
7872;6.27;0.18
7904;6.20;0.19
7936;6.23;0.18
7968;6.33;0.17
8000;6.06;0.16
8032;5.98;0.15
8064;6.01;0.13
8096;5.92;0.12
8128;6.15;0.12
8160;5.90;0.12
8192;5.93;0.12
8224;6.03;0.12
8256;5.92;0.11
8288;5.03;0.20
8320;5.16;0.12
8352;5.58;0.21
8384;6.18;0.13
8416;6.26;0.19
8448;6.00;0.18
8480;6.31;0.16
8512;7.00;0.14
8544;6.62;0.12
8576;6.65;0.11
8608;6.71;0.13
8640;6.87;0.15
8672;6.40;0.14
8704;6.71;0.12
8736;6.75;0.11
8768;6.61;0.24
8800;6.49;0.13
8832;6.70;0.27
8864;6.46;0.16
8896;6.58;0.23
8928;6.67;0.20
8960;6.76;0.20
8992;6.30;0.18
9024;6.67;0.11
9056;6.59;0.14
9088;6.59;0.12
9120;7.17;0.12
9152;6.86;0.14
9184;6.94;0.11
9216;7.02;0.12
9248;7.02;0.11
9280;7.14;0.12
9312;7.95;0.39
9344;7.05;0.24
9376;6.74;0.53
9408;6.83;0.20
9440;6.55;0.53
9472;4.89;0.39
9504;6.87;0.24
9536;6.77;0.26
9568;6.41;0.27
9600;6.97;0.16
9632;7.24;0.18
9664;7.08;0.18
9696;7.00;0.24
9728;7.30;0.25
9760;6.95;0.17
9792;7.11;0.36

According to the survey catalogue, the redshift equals 0.61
